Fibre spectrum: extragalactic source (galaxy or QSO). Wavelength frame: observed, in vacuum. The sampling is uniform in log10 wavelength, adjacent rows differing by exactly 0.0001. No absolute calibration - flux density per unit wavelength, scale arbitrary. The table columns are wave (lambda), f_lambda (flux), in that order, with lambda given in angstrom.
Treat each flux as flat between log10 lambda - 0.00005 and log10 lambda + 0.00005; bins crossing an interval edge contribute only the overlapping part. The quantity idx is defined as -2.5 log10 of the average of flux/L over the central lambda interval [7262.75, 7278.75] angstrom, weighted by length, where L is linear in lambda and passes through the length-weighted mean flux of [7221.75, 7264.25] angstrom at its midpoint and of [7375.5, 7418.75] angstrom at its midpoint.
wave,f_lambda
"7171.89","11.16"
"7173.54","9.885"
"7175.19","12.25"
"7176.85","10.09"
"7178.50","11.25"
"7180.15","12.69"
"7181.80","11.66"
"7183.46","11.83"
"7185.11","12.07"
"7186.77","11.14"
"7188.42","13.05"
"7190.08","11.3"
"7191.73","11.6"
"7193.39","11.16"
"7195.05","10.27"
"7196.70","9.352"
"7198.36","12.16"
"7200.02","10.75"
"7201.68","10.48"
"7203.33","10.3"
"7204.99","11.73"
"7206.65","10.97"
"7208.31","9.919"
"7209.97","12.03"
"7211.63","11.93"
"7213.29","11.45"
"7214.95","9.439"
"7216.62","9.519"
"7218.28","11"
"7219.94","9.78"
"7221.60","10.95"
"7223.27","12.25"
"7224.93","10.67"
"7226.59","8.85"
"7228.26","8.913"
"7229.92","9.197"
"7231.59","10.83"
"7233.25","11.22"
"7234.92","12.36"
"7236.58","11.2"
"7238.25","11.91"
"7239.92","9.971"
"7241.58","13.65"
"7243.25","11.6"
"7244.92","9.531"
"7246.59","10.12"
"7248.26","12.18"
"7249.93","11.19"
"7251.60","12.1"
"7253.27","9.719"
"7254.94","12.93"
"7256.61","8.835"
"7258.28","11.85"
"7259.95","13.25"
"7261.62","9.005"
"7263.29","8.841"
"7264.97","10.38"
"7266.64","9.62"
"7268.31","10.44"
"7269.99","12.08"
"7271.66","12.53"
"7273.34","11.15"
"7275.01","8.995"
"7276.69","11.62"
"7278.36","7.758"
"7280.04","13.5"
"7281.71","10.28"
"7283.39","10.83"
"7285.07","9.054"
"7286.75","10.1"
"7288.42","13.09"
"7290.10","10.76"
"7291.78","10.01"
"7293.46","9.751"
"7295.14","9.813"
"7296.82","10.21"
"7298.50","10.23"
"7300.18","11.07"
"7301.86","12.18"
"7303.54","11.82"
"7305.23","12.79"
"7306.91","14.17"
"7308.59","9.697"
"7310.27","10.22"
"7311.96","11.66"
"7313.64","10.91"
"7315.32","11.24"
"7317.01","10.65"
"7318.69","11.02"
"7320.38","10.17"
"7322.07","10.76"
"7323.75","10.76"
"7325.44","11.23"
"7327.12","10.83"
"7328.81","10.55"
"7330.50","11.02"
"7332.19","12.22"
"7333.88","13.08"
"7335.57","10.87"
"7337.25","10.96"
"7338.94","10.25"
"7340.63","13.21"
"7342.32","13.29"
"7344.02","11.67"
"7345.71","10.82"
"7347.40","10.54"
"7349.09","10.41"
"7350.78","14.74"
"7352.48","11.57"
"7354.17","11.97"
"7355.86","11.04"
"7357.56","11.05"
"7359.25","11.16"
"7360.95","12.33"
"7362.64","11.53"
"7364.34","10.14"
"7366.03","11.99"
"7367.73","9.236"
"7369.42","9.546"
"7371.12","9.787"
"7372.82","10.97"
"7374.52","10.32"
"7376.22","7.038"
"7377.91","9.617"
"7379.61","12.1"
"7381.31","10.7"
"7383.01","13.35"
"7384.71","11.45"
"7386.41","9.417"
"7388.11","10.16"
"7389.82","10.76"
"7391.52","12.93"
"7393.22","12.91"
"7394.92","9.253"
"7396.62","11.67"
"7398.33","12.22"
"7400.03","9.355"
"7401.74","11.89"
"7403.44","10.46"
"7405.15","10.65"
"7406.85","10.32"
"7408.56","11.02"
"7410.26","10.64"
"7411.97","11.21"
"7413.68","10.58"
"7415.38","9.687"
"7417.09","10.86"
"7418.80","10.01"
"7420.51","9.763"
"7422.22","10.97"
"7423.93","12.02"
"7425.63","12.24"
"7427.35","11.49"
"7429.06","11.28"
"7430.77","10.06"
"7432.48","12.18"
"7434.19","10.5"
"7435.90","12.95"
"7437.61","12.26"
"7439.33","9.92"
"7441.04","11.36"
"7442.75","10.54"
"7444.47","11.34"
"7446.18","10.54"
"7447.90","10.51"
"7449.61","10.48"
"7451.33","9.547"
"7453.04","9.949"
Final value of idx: 0.04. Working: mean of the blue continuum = 10.9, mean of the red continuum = 10.8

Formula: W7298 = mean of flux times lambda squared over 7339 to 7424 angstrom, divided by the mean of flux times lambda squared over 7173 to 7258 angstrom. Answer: 1.04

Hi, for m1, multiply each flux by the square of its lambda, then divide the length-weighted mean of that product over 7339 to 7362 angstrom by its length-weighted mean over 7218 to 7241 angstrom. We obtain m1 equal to 1.14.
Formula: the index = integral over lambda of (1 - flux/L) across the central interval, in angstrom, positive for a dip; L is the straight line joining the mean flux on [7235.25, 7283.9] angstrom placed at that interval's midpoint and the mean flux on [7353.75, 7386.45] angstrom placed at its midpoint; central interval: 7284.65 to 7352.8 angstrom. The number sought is -2.34 angstrom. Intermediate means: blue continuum 10.9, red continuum 10.8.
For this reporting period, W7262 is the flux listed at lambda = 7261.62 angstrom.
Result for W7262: 9.005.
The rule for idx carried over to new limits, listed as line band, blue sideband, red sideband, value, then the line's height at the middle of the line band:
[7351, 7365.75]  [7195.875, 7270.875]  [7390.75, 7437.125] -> -0.05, 11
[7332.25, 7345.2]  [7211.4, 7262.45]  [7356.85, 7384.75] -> -0.11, 10.7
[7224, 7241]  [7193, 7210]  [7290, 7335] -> 0.03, 10.9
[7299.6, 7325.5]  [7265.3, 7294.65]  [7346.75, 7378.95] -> -0.05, 10.7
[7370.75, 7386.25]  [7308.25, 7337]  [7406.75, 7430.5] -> 0.04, 10.9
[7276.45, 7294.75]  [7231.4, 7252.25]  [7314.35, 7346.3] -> 0.08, 11.3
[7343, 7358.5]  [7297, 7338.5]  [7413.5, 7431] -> -0.04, 11.1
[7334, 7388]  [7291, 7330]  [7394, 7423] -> -0.03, 10.8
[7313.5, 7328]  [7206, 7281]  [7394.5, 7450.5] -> 0.00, 10.9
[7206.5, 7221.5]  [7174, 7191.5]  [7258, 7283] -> 0.07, 11.3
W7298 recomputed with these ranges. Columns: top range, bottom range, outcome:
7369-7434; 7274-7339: 1.01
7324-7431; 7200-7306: 1.06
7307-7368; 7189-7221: 1.08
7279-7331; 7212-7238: 1.06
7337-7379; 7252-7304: 1.05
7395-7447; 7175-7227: 1.05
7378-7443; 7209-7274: 1.07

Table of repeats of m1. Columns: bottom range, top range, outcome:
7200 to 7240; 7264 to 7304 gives 1.02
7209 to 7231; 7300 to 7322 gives 1.11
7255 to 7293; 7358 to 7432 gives 1.05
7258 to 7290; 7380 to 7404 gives 1.08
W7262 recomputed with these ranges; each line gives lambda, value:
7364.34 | 10.14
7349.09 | 10.41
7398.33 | 12.22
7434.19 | 10.5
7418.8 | 10.01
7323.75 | 10.76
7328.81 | 10.55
